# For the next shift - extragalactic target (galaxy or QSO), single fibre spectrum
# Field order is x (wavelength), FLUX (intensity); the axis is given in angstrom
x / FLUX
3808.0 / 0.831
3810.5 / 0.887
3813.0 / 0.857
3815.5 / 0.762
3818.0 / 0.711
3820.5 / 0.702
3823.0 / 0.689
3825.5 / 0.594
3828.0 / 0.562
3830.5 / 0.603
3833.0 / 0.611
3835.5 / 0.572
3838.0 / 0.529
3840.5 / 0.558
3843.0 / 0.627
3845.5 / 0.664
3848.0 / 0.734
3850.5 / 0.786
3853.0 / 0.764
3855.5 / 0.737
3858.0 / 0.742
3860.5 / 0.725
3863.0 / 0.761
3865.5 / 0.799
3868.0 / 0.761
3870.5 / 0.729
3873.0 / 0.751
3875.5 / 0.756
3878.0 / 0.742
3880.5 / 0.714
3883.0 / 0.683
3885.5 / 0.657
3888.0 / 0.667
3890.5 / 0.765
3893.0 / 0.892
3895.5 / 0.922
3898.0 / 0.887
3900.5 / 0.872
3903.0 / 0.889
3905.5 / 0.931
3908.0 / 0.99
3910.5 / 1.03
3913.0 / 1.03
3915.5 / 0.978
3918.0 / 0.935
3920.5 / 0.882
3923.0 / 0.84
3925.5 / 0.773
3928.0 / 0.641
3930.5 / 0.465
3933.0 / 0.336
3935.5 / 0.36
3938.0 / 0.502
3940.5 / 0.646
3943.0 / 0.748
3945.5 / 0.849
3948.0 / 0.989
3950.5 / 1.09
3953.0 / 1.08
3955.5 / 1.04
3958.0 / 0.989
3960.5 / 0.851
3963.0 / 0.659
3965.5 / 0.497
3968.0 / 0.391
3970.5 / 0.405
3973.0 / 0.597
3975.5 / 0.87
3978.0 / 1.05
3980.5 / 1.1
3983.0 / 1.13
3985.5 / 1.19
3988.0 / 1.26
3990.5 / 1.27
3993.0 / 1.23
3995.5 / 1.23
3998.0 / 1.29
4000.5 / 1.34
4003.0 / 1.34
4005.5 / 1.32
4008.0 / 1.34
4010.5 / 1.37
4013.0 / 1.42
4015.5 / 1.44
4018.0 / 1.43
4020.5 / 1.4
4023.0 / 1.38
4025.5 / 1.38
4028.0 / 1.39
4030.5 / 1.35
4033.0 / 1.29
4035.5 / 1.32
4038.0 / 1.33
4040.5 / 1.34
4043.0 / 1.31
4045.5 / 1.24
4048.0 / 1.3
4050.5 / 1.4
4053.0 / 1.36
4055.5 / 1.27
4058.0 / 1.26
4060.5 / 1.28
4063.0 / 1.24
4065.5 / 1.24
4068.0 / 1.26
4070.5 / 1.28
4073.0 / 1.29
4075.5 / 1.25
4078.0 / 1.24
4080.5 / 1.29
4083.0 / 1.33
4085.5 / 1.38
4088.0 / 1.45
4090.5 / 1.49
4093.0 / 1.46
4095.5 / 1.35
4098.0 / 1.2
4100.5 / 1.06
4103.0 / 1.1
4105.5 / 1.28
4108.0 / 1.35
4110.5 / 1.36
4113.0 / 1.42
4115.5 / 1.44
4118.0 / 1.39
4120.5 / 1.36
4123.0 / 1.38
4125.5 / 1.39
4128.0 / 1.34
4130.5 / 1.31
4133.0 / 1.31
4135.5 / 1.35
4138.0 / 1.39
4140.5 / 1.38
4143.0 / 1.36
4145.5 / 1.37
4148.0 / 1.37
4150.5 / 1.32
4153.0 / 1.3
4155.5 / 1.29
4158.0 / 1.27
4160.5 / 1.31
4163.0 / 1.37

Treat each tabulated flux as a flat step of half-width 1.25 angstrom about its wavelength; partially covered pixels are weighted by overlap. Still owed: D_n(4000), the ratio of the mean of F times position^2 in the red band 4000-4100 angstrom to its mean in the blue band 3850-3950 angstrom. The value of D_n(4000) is 1.85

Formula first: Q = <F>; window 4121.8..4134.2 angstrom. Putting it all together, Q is 1.35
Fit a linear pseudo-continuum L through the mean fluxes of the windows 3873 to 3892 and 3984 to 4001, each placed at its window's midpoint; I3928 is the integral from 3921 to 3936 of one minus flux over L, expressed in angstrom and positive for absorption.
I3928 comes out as 5.4 angstrom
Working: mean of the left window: 0.717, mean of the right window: 1.25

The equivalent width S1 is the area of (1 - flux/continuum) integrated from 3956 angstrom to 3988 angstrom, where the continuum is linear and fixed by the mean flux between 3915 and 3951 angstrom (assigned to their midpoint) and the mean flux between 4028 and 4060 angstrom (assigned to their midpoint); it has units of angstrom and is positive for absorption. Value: 3.5 angstrom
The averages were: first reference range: 0.723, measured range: 0.834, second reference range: 1.32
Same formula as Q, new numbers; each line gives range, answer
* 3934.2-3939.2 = 0.429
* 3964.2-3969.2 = 0.447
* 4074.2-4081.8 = 1.26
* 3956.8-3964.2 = 0.833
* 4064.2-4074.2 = 1.27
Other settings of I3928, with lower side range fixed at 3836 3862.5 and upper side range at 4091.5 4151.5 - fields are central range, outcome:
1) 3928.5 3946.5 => 6.8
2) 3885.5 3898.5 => -0.3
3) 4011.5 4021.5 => -3.1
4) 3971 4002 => -3.0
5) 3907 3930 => -1.0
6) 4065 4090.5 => -1.7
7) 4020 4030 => -2.5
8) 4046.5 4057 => -1.4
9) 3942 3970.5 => 3.7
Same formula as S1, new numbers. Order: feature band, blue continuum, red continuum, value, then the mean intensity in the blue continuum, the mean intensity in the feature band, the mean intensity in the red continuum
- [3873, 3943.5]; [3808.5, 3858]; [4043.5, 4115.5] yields 7.99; 0.685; 0.769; 1.3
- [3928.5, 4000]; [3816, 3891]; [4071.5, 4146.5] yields 8.46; 0.69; 0.864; 1.34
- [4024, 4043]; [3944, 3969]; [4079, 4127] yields -4.04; 0.847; 1.34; 1.34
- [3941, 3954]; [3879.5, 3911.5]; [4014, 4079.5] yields 0.95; 0.838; 0.931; 1.32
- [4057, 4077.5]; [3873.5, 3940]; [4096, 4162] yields -1.60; 0.773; 1.26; 1.32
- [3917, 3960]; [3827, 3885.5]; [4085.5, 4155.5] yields 5.87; 0.692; 0.775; 1.34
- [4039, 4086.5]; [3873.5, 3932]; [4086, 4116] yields -2.44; 0.821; 1.29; 1.33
